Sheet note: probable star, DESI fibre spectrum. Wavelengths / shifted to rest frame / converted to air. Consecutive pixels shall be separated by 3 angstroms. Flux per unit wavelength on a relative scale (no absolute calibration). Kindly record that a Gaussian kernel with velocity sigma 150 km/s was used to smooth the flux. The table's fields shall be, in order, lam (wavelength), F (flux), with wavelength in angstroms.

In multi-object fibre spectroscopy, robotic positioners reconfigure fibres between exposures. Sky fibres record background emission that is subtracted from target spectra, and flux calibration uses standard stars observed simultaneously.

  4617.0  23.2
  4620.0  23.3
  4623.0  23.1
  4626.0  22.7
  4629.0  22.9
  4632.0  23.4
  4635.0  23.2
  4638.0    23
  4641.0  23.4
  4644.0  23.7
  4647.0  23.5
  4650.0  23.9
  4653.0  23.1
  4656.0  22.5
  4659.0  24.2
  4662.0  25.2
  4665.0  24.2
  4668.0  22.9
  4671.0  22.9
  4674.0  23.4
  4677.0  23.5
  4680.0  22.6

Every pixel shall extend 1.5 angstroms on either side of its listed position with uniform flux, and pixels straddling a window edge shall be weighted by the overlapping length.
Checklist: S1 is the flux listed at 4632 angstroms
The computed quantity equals 23.4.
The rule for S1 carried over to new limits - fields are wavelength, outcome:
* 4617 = 23.2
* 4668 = 22.9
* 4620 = 23.3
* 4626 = 22.7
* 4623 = 23.1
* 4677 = 23.5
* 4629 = 22.9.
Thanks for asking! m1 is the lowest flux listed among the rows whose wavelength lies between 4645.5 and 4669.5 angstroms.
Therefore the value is 22.5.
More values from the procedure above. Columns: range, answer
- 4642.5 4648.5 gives 23.5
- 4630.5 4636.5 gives 23.2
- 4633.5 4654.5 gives 23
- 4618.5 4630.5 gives 22.7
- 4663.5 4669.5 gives 22.9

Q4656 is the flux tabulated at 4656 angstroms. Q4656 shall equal 22.5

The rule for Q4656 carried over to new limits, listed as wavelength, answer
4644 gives 23.7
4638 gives 23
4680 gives 22.6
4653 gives 23.1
